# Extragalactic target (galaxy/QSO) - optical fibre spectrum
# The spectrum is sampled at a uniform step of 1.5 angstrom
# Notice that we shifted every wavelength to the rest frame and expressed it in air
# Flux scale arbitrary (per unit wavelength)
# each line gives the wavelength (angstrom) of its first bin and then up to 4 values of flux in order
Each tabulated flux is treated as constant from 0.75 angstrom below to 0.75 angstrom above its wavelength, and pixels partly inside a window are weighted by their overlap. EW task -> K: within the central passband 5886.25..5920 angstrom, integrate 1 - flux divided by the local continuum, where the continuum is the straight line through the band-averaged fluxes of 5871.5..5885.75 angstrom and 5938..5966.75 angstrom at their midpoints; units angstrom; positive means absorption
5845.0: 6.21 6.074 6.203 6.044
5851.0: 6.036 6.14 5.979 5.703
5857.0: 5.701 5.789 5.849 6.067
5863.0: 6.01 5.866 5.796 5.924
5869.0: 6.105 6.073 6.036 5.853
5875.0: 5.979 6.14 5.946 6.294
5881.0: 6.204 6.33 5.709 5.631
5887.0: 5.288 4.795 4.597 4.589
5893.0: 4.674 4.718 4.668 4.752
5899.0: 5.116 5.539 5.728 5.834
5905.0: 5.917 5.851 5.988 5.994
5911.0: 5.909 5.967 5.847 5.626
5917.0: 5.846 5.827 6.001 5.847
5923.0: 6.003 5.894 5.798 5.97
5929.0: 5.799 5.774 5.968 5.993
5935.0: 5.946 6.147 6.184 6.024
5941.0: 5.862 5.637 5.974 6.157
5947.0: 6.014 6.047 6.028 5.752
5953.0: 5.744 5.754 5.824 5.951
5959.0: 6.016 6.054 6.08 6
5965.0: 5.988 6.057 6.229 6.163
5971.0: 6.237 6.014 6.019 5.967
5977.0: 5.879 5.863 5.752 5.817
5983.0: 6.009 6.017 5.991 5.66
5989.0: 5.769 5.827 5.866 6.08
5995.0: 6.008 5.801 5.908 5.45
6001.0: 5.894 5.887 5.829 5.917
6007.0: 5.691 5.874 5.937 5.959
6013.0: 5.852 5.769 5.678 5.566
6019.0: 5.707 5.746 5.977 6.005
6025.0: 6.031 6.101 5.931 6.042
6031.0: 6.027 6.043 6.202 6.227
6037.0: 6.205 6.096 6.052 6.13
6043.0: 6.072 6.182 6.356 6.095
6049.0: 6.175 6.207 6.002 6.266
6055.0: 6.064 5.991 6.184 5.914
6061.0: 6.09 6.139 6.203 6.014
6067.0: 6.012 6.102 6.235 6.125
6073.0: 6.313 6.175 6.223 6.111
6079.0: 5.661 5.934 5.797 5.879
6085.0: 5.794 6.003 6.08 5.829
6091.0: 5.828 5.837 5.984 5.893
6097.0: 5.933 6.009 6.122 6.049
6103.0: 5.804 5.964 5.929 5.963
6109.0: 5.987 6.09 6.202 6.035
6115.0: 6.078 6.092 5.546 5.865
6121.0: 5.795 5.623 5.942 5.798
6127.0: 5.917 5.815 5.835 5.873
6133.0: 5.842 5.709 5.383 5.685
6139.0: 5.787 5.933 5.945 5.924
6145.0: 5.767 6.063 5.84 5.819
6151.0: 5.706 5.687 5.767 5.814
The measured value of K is 3.2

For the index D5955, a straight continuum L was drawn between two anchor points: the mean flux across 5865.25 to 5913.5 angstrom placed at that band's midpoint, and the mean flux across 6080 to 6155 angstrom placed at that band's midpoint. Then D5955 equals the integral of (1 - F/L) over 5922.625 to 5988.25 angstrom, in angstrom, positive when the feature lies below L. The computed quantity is -2.96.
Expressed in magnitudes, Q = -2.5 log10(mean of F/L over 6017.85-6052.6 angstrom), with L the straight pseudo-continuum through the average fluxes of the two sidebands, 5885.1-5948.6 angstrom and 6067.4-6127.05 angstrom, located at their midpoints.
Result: -0.04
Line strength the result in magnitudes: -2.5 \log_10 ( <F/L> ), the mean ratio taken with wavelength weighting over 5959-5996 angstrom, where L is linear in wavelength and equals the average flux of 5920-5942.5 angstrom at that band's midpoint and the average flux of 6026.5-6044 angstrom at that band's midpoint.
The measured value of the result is 0.01 mag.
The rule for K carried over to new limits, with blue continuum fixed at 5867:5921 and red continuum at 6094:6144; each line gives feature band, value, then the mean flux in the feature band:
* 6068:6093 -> -0.63 angstrom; 6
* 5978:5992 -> -0.27 angstrom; 5.86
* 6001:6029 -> -0.40 angstrom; 5.86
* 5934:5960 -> -1.10 angstrom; 5.95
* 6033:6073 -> -2.14 angstrom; 6.13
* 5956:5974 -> -1.05 angstrom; 6.06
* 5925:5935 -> -0.36 angstrom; 5.89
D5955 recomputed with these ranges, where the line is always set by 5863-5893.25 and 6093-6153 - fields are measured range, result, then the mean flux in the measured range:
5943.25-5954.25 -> -0.4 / 5.95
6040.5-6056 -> -0.8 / 6.15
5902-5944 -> -1.1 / 5.9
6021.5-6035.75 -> -0.6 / 6.05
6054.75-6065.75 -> -0.5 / 6.08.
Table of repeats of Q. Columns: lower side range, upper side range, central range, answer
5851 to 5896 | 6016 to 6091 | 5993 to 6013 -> 0.02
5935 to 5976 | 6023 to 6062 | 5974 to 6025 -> 0.04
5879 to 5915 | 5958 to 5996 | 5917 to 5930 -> -0.04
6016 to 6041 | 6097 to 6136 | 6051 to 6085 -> -0.02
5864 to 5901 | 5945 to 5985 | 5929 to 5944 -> -0.02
